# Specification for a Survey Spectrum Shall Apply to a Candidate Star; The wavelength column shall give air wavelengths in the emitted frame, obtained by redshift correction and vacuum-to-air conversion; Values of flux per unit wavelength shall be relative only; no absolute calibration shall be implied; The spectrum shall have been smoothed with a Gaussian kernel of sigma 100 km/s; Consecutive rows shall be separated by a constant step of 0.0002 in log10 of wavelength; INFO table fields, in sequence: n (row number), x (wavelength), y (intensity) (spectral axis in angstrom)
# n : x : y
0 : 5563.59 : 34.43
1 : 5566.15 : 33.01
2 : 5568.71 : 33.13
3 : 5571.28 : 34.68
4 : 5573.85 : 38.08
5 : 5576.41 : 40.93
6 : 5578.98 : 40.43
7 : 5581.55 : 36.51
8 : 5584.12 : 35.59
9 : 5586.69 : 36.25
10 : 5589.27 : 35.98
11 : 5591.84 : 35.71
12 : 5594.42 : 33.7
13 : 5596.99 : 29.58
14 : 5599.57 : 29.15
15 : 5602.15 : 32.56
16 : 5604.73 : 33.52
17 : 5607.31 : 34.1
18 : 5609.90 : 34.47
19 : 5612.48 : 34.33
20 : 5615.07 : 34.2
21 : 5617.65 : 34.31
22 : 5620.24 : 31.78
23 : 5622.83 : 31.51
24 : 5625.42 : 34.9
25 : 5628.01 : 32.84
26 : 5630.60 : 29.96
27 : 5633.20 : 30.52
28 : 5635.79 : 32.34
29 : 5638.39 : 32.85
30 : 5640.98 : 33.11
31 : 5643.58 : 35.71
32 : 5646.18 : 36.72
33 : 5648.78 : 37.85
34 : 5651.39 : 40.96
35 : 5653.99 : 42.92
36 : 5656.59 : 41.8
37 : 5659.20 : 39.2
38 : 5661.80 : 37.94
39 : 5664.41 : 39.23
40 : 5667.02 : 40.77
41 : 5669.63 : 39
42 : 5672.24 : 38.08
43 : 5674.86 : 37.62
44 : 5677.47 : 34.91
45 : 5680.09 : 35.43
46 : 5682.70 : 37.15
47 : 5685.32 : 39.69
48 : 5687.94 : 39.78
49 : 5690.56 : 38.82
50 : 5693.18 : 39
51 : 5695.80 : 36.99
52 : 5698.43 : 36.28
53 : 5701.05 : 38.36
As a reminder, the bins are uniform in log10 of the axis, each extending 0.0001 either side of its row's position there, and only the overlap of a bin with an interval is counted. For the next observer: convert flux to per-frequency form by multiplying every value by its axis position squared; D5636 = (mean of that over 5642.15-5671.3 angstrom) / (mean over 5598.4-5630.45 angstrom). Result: 1.21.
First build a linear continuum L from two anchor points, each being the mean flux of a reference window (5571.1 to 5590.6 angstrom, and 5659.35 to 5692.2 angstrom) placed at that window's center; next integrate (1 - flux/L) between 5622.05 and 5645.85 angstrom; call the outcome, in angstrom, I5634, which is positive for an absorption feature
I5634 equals 3.2 angstrom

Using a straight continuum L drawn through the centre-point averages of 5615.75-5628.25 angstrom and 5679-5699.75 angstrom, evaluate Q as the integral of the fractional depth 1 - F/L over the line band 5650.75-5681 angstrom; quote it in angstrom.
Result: -2.3 angstrom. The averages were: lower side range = 33.2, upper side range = 37.9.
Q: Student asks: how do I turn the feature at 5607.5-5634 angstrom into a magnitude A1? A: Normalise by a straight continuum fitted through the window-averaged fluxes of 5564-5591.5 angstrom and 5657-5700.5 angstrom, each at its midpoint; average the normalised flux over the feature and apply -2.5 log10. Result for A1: 0.13 mag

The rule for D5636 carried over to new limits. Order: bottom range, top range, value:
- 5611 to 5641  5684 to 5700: 1.20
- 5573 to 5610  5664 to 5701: 1.12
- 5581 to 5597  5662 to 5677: 1.13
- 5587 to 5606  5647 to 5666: 1.23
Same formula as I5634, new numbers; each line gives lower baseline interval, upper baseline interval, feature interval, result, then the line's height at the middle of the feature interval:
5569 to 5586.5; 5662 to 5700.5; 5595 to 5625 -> 3.8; 37.6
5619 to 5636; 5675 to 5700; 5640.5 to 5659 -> -2.5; 34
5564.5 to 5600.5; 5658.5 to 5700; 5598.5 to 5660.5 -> 3.4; 36.6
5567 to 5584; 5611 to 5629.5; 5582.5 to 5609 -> 1.3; 35.4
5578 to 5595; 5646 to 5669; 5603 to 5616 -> 1.2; 37.5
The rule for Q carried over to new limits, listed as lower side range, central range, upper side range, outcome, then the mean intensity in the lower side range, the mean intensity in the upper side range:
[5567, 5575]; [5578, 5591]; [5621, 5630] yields -0.9 angstrom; 35.1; 32.8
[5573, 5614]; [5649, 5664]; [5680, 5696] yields -1.2 angstrom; 35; 38.4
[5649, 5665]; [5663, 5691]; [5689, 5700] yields 0.5 angstrom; 40.2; 37.8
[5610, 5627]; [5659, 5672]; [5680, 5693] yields -0.8 angstrom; 33.6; 38.5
